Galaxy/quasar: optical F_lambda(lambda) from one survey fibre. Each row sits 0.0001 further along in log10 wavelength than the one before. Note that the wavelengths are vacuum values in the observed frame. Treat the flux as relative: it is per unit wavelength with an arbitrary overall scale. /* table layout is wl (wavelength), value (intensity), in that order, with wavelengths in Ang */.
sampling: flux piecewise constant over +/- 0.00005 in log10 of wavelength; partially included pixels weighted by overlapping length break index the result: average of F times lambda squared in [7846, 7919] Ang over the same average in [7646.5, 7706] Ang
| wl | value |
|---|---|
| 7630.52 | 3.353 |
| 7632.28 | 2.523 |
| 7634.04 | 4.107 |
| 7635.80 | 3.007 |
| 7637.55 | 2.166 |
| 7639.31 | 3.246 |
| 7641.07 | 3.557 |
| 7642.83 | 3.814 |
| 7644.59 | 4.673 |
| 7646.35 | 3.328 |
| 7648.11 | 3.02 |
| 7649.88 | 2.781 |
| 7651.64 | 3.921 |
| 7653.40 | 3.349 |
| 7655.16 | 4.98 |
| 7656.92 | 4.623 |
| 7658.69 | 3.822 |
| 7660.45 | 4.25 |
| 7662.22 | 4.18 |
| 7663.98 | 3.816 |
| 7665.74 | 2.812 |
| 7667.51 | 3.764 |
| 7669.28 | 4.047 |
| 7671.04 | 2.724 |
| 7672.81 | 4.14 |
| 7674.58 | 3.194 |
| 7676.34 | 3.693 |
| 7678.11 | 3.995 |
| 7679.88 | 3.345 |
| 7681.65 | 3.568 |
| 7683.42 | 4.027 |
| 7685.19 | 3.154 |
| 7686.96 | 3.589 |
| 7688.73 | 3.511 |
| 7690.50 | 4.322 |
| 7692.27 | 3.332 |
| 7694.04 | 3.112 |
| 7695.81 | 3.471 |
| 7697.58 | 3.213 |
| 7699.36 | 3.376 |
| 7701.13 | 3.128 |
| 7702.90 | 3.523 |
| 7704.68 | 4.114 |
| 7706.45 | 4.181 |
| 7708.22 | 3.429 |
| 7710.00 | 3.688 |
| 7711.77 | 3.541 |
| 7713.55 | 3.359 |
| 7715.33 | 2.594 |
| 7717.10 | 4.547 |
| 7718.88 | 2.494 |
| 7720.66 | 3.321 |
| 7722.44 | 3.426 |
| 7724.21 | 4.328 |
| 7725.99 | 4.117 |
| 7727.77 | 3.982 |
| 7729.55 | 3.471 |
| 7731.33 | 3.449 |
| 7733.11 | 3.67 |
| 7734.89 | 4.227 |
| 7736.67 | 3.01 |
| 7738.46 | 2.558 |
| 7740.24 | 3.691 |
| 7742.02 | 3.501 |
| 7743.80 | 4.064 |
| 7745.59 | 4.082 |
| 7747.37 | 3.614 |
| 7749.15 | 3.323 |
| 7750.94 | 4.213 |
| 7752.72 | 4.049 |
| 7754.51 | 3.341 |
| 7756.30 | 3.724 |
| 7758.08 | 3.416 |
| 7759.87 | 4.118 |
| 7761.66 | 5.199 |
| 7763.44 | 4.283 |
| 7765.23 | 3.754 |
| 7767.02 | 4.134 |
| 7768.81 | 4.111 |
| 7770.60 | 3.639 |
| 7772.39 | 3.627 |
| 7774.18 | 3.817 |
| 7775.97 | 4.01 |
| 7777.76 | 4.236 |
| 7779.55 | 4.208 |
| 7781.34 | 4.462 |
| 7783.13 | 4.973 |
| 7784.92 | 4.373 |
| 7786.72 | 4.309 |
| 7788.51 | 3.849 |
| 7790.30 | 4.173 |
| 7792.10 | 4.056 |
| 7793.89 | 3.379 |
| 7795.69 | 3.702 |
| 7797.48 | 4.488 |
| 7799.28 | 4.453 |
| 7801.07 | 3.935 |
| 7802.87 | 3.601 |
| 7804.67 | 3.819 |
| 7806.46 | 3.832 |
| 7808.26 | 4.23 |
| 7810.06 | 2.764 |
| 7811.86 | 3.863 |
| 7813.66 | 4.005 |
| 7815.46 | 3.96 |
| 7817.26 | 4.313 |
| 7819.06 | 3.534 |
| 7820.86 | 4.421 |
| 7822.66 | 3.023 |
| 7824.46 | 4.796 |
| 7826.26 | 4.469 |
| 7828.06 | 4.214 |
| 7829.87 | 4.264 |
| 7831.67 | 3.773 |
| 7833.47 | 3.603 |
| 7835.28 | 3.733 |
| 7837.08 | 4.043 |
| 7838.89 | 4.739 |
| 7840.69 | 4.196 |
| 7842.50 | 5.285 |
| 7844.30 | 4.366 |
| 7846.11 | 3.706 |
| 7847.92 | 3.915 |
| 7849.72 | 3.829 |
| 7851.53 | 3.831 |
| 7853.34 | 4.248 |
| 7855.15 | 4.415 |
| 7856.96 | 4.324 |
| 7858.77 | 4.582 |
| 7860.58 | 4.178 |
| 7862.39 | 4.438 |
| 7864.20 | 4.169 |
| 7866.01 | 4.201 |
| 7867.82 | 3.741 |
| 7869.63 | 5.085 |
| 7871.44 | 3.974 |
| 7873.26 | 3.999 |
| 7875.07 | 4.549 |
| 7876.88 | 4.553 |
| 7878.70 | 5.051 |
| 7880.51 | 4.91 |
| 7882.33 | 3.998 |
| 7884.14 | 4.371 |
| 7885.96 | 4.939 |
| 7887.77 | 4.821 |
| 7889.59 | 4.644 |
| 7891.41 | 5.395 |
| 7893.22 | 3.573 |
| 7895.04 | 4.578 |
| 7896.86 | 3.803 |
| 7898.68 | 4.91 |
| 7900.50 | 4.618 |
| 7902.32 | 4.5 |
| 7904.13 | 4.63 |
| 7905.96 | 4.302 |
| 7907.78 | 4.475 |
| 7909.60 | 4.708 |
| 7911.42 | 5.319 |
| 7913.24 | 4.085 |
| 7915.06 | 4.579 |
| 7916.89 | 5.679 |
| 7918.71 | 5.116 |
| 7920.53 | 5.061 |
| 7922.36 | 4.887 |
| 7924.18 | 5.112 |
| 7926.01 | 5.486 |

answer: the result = 1.30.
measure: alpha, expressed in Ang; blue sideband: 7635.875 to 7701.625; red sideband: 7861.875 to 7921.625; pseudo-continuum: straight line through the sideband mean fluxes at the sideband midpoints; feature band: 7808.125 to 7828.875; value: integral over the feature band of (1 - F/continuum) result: 1.4 Ang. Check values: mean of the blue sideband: 3.59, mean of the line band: 3.96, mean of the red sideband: 4.57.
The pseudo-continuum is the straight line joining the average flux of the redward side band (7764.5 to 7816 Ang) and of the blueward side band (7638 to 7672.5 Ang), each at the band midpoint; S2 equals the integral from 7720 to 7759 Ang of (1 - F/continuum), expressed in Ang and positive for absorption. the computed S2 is 2.2 Ang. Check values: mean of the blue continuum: 3.71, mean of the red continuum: 3.99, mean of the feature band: 3.66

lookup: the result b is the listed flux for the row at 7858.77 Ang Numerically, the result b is 4.582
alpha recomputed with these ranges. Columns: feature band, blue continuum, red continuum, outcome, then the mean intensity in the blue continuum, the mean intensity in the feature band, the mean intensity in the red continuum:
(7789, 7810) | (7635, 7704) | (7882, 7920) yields 1.28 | 3.58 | 3.92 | 4.64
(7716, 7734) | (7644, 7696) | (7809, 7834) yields 0.51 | 3.68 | 3.67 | 3.94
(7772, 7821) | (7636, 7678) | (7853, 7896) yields 1.73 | 3.64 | 4.01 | 4.45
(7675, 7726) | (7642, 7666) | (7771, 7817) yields 4.42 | 3.84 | 3.56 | 4.01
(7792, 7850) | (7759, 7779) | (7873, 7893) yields 4.41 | 4.09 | 4.01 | 4.64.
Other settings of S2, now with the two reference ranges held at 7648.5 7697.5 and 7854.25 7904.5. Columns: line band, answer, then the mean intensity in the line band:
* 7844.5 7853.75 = 0.9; 3.92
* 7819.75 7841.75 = 0.9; 4.11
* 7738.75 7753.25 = 0.7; 3.76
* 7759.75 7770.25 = -0.6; 4.24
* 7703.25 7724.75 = 1.4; 3.57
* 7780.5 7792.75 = -0.6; 4.32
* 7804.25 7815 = 1.1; 3.76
